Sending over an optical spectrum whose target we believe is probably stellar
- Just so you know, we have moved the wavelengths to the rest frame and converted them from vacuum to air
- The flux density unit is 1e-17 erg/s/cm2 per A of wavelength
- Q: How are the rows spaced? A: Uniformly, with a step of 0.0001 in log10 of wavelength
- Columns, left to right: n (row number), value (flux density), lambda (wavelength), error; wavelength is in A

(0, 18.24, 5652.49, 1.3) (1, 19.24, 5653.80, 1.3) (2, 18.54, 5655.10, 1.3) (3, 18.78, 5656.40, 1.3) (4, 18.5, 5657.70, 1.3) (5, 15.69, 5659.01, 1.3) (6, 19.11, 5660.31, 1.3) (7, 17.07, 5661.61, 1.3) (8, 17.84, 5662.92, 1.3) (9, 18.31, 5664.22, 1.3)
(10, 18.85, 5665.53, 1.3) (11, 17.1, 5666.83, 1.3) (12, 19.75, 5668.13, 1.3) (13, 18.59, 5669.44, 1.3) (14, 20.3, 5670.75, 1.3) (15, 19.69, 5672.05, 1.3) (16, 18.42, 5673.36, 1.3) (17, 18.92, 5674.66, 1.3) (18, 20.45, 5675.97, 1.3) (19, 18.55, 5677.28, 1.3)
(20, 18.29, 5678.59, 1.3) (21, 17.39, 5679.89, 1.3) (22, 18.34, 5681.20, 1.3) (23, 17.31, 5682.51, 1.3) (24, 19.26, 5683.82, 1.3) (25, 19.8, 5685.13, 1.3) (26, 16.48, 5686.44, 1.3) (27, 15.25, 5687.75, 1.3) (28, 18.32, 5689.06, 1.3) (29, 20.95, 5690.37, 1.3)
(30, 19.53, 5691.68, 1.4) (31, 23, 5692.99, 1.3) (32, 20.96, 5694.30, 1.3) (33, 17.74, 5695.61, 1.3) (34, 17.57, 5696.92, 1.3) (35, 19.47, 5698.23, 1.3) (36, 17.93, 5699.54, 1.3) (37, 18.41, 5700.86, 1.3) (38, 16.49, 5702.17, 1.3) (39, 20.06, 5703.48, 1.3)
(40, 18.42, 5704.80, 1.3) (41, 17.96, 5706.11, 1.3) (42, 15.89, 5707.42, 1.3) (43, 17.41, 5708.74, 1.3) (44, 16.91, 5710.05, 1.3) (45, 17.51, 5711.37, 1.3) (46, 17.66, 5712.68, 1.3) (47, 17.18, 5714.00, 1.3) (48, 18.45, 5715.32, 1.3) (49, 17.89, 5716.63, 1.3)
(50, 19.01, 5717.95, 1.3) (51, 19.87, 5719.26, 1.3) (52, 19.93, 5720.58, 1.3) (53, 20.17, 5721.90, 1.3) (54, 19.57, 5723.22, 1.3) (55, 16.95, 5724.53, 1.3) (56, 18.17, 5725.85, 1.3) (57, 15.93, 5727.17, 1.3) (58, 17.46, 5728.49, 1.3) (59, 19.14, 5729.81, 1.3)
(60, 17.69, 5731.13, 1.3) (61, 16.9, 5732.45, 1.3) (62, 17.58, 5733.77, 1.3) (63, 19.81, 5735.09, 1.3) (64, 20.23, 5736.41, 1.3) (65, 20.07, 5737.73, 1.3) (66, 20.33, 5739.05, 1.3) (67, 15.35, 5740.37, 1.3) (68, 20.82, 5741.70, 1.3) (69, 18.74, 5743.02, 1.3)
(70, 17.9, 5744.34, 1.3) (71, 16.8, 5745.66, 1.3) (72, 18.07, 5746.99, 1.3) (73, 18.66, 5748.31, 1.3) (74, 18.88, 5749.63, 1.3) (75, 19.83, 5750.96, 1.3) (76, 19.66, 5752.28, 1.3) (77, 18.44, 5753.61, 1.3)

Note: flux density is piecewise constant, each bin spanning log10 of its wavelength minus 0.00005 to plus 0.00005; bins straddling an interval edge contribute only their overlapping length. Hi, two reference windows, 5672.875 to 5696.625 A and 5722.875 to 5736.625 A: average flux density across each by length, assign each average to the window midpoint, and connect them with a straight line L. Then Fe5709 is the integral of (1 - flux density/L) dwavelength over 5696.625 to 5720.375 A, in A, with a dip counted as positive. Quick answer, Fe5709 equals 0.5 A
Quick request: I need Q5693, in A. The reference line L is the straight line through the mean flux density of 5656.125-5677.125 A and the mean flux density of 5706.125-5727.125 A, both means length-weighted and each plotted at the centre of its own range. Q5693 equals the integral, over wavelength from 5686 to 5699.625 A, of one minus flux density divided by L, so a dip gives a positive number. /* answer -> -0.4 A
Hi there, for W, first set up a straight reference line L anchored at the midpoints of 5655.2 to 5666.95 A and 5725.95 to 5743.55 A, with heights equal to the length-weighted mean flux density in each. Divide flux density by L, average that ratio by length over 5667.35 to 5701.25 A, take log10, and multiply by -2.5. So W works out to -0.04 mag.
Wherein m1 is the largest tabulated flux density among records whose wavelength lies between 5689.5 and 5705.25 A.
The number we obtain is 23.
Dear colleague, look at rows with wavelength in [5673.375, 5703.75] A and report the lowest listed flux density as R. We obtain 15.25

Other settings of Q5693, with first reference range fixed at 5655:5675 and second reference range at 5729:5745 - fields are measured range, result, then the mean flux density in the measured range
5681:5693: -0.1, 18.6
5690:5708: -0.3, 18.9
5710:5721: 0.2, 18.3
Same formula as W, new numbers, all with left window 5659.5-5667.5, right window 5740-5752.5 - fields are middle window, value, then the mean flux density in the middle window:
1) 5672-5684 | -0.028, 18.6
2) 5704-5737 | 0.012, 18.1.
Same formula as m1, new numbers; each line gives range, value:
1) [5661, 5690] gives 20.45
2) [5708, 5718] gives 19.01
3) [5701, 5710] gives 20.06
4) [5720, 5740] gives 20.33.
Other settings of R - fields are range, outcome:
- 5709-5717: 16.91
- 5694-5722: 15.89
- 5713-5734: 15.93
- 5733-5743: 15.35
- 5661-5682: 17.07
